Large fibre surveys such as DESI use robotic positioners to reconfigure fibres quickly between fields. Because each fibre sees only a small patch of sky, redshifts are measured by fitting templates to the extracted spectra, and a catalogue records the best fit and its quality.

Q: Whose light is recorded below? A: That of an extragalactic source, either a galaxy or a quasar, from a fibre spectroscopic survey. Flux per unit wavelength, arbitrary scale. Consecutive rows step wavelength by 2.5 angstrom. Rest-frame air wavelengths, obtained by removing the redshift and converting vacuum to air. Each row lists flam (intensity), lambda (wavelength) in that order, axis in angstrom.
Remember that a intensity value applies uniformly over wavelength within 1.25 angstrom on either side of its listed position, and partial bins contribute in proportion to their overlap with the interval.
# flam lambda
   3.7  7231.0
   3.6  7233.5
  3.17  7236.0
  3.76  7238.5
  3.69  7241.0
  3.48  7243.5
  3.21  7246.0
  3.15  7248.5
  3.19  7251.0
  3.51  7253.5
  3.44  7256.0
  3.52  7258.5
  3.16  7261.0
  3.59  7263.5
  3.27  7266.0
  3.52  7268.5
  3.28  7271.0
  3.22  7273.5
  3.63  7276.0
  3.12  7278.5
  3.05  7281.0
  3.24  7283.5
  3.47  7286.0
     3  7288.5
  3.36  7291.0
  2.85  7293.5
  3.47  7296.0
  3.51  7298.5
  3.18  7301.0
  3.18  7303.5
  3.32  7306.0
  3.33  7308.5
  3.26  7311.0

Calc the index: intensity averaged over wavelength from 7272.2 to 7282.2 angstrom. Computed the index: 3.26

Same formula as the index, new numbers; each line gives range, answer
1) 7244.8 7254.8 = 3.27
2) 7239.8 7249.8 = 3.38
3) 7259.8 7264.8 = 3.38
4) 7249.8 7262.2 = 3.37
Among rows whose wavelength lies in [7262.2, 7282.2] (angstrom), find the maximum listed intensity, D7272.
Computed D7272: 3.63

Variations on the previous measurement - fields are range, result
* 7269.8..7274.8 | 3.28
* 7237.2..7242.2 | 3.76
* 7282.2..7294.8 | 3.47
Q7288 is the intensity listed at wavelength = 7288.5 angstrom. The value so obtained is 3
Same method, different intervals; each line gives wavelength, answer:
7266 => 3.27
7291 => 3.36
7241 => 3.69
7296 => 3.47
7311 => 3.26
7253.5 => 3.51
